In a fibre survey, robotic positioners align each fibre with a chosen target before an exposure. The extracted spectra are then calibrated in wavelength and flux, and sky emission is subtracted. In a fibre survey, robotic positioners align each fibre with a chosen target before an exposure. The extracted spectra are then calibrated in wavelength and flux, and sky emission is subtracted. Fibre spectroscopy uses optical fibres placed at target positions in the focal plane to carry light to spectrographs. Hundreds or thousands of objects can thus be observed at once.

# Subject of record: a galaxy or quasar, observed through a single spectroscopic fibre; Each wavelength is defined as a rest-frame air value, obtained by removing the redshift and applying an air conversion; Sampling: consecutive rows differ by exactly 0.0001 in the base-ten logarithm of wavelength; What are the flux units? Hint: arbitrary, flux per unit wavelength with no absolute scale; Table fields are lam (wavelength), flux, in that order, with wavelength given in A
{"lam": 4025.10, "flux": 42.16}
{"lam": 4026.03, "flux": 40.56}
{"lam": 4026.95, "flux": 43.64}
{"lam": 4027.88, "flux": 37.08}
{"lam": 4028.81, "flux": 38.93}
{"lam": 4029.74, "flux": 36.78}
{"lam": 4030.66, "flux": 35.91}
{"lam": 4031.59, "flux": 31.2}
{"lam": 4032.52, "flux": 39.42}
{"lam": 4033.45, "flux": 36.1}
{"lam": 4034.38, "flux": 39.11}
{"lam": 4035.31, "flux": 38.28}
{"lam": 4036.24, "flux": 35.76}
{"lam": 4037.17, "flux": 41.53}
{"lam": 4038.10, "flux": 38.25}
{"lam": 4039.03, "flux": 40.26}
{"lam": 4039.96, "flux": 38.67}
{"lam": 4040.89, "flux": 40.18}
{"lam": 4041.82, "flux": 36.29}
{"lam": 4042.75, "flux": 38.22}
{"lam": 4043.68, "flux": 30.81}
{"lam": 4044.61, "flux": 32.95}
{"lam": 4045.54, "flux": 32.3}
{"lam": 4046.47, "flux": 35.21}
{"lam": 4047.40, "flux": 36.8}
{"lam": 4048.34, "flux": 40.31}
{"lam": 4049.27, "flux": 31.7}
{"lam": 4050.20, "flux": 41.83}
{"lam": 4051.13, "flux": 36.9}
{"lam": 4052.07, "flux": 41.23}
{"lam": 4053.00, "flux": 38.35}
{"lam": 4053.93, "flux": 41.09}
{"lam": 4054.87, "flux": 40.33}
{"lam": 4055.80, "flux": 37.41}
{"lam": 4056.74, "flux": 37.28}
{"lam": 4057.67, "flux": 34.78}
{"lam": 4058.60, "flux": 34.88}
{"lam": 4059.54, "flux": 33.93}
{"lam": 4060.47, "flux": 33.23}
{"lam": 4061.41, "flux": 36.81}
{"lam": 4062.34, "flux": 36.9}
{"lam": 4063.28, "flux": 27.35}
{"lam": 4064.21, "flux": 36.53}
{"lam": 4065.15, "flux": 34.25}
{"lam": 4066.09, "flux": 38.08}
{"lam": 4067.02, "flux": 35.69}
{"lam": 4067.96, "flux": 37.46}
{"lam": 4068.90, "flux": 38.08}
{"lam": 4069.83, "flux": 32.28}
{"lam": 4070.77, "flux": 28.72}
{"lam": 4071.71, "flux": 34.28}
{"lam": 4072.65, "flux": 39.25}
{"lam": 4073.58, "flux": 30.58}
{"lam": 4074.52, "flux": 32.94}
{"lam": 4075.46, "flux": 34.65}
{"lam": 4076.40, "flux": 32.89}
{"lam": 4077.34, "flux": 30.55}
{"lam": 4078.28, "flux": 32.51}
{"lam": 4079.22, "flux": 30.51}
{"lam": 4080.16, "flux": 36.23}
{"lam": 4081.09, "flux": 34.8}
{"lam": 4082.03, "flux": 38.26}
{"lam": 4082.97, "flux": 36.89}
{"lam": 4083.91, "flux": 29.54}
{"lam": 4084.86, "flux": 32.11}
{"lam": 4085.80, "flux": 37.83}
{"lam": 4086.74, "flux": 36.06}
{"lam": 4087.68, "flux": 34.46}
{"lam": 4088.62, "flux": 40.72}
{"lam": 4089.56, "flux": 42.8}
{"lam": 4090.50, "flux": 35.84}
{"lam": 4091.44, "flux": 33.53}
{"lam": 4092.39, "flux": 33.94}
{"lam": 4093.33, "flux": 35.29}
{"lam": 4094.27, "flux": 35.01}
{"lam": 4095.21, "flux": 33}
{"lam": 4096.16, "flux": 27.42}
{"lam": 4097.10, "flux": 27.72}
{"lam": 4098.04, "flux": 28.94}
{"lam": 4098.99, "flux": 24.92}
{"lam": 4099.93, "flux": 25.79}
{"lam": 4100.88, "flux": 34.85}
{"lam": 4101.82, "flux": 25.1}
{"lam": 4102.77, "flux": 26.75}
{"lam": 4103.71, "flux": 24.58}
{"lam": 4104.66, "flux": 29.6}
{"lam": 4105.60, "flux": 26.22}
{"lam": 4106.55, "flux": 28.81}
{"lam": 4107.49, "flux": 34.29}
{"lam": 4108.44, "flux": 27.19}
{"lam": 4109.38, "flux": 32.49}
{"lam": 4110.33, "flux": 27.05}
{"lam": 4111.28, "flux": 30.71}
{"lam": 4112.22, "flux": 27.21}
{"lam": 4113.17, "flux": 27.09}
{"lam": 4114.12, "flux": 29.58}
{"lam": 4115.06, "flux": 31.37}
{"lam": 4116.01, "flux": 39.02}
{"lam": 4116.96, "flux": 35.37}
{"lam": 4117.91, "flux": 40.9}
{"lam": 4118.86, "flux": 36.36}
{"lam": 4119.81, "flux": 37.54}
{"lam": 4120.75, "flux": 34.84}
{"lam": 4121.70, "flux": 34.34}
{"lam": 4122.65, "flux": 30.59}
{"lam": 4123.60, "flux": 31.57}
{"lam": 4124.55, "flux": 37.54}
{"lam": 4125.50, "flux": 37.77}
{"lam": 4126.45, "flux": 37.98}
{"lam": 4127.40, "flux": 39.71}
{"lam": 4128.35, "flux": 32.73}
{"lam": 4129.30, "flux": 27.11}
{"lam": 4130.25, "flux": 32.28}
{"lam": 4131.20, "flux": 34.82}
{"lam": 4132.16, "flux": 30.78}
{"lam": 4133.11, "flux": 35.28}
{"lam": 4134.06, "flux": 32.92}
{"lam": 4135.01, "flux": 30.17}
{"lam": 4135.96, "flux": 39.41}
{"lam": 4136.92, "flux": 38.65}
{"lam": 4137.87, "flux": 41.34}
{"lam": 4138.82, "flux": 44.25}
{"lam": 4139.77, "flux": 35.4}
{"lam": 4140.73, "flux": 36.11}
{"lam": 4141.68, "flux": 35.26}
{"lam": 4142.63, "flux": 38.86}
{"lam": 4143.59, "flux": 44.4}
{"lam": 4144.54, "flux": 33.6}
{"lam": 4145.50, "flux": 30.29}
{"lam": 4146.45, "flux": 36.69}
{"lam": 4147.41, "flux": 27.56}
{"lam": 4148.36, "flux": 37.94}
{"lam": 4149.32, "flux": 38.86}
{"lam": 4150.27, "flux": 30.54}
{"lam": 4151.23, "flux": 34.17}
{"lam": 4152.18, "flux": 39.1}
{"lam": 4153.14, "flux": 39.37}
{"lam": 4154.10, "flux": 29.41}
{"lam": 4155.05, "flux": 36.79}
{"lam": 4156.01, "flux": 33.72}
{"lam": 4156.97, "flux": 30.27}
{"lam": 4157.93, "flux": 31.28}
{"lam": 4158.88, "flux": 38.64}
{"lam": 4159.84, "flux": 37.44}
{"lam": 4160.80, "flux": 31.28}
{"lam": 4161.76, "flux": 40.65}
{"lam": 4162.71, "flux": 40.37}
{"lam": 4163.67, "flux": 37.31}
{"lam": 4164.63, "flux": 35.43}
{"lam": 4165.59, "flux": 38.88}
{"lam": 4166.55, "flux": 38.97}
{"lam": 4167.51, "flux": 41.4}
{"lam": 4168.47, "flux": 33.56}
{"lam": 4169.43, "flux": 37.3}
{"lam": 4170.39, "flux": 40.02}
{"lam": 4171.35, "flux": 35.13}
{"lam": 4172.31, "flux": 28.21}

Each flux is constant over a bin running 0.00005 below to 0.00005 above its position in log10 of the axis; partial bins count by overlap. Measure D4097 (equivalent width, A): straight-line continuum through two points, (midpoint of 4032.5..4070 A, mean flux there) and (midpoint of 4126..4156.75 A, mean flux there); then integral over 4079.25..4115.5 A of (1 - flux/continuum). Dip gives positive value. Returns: 4.45 A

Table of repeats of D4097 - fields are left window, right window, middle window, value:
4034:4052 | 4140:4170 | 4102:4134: 3.54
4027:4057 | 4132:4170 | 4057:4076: 1.34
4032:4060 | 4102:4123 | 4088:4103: 0.39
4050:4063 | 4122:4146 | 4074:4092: 0.87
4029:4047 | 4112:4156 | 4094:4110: 3.03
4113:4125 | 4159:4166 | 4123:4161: 0.75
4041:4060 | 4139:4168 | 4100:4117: 3.15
